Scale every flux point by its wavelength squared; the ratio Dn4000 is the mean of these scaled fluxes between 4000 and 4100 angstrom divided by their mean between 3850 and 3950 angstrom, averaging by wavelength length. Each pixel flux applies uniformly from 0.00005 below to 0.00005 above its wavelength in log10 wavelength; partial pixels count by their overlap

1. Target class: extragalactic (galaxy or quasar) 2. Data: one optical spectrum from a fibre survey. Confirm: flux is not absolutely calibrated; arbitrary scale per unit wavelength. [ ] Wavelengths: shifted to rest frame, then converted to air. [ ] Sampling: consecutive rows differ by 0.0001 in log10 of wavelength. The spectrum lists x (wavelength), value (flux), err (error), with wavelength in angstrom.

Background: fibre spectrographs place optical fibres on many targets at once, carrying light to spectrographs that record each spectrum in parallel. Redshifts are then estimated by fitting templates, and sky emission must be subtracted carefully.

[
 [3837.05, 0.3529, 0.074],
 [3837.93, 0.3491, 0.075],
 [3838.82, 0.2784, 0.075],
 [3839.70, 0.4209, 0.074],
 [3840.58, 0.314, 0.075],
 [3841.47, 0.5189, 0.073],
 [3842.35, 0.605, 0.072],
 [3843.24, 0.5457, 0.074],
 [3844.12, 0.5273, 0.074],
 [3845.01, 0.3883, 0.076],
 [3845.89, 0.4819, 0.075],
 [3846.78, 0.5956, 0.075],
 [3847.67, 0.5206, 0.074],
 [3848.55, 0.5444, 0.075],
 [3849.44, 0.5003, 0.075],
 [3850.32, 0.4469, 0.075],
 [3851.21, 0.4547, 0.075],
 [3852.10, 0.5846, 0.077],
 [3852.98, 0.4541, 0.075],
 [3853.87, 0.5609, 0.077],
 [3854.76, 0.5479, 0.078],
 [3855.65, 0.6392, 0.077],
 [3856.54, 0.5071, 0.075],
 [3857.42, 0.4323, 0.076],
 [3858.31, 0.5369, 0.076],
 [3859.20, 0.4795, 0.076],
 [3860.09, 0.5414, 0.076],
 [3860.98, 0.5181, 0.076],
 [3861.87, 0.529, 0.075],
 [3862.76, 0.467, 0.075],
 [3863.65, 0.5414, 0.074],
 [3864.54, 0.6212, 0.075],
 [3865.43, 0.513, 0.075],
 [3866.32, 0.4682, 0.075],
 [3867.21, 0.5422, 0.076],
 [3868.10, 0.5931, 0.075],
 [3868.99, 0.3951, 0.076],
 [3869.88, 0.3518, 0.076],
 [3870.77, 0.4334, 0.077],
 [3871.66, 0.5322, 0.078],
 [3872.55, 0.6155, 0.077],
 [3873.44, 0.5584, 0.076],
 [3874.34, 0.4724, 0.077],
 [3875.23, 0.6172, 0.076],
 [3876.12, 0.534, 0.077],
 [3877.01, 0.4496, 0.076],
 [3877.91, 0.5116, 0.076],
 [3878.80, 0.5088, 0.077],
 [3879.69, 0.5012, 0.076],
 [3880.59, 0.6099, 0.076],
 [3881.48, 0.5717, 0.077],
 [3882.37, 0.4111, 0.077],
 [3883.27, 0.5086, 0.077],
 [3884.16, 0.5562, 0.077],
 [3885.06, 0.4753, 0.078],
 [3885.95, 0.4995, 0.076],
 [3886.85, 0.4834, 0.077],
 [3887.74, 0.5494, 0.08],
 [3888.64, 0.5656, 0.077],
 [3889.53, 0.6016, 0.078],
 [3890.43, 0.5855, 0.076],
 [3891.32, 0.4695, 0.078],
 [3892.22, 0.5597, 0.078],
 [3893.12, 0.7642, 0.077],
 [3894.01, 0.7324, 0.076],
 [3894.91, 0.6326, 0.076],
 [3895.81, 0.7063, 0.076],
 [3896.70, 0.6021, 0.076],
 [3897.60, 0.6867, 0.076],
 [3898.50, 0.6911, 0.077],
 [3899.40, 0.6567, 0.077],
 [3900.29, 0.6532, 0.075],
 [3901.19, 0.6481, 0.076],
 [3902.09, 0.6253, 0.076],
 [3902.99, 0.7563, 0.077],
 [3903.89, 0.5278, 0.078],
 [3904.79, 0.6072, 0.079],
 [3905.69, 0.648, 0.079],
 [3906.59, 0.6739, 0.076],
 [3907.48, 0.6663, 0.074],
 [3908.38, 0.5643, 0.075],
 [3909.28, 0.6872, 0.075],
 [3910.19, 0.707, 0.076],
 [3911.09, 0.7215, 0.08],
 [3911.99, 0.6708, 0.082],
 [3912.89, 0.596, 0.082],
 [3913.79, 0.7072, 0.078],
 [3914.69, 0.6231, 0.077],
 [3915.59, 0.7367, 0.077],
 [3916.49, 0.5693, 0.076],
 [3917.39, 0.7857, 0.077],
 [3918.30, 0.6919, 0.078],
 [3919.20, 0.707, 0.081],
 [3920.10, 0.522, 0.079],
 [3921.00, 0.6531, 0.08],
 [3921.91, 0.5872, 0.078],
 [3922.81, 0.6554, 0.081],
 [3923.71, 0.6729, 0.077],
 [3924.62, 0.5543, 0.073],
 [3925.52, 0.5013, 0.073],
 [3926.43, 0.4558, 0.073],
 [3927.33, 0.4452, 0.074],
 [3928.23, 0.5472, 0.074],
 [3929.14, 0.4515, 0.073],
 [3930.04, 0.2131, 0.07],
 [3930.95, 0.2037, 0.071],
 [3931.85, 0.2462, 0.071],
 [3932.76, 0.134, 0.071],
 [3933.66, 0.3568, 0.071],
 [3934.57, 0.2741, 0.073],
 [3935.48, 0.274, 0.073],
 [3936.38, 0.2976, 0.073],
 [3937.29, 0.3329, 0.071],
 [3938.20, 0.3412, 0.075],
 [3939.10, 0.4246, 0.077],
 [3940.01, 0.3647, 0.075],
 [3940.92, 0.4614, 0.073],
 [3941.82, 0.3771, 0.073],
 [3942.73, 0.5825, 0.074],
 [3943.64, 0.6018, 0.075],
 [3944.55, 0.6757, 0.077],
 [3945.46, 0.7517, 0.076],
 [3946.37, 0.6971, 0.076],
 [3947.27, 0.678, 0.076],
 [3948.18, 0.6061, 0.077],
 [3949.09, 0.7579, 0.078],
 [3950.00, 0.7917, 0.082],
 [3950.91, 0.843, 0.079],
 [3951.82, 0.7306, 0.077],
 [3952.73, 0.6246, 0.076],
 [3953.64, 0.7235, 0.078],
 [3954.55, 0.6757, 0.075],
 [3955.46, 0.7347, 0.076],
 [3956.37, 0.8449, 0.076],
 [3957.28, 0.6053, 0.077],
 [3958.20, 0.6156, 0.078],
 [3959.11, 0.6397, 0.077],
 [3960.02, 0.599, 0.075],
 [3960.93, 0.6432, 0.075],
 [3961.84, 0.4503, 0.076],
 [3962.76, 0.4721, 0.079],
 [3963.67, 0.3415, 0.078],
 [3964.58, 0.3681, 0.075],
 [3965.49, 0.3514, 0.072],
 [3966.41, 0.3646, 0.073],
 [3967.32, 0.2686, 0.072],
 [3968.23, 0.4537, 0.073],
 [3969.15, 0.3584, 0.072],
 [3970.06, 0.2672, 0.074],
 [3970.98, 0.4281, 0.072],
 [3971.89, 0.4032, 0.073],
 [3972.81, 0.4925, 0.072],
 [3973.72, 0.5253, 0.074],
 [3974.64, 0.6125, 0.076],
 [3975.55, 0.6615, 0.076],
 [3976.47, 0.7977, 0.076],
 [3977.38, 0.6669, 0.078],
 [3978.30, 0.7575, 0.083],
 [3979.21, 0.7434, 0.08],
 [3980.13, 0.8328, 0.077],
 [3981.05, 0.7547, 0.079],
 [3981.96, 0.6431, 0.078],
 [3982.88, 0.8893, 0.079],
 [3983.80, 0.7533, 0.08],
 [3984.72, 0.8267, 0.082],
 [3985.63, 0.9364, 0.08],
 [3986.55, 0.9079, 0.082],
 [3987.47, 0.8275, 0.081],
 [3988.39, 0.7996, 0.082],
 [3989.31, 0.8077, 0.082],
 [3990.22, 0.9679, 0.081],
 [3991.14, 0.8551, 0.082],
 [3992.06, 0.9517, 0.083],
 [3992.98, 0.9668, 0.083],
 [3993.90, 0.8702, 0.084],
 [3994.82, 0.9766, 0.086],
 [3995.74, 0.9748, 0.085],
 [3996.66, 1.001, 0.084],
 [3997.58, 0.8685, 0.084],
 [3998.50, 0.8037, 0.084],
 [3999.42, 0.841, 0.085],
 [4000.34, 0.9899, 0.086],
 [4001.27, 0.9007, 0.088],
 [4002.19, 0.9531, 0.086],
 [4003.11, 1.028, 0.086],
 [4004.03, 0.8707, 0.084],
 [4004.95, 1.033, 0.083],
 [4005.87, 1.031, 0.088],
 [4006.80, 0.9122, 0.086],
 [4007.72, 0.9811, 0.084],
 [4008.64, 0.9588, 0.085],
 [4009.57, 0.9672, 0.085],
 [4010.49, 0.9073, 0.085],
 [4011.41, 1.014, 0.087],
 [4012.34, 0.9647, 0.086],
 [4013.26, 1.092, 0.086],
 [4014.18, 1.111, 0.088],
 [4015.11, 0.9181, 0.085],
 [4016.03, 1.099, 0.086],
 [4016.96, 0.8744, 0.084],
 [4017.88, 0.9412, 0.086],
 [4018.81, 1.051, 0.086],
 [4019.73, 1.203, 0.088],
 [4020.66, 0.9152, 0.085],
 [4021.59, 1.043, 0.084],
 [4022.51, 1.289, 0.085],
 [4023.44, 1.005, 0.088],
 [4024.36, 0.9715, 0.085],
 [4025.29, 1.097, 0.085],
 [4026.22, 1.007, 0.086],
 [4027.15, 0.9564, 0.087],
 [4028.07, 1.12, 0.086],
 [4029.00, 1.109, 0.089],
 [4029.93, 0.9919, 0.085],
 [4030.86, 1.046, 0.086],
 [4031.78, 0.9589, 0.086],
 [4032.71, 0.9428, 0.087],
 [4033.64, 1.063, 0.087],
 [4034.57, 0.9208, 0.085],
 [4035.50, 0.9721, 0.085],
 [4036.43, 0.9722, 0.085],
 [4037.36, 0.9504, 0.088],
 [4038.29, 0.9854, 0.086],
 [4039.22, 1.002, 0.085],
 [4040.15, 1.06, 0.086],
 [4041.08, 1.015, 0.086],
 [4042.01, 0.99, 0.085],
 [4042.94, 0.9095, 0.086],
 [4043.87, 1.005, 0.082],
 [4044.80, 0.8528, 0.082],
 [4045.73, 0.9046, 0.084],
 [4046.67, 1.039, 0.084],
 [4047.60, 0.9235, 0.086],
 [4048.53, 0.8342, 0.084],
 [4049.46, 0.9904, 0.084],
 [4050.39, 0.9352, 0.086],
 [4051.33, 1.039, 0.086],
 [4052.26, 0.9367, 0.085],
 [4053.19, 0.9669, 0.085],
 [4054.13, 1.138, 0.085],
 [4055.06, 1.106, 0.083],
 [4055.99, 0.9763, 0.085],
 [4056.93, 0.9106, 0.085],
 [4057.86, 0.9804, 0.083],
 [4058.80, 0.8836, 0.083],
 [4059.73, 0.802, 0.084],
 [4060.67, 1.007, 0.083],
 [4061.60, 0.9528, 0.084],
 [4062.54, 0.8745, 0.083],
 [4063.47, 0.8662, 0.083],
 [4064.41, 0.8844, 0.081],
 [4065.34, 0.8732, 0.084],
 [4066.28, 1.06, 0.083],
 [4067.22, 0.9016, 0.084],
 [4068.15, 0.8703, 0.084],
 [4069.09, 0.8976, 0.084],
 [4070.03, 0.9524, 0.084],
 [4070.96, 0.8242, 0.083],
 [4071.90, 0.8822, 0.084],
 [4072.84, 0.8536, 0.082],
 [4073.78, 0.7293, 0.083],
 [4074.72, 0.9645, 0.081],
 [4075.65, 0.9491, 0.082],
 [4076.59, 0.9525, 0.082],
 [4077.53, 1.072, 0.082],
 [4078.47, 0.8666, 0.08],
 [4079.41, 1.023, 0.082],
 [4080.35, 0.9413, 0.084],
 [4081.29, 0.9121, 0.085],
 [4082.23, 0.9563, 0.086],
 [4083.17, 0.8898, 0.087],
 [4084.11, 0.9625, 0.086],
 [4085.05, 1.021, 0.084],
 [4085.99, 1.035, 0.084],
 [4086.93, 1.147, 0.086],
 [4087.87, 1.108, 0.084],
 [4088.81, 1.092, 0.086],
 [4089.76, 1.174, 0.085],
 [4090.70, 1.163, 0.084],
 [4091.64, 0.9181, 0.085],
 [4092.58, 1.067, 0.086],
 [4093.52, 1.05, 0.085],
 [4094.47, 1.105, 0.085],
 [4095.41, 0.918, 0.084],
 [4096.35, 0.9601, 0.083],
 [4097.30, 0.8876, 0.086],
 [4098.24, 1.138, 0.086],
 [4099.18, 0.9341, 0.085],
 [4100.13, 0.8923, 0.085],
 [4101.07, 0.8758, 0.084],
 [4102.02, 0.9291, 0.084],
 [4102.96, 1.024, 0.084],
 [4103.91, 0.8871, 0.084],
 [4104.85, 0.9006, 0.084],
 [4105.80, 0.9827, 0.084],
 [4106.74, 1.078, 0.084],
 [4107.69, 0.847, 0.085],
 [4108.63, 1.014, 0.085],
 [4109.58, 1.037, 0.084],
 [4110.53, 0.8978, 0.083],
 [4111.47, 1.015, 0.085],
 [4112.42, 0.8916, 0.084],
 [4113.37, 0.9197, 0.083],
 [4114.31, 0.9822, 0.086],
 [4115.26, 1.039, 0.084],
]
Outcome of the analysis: 1.9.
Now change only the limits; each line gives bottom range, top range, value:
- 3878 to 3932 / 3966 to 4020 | 1.47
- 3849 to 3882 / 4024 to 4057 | 2.09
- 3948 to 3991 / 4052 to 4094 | 1.58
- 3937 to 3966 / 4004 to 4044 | 1.78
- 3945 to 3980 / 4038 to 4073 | 1.68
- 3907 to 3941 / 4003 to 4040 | 2.07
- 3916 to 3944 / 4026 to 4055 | 2.27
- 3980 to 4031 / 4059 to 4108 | 1.04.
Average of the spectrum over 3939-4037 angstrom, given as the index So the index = 0.798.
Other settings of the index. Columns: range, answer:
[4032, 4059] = 0.973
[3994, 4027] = 0.987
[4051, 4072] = 0.939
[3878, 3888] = 0.515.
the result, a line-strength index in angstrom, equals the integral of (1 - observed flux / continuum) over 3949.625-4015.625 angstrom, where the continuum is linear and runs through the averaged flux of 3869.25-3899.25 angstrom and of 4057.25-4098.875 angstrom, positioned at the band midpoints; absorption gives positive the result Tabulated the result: 0.9 angstrom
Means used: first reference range 0.556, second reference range 0.963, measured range 0.759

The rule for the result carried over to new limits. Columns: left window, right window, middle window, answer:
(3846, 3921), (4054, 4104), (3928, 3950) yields 7.6 angstrom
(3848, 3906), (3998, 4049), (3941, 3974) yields 9.3 angstrom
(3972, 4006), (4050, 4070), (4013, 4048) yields -4.2 angstrom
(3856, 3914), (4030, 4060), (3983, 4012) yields -2.3 angstrom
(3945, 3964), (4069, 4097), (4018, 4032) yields -3.6 angstrom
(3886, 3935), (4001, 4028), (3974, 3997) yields 1.6 angstrom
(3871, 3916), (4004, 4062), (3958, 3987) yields 8.4 angstrom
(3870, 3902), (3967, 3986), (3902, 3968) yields 4.6 angstrom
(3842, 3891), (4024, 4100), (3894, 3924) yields -1.9 angstrom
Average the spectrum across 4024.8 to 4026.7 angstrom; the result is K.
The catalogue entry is 1.05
